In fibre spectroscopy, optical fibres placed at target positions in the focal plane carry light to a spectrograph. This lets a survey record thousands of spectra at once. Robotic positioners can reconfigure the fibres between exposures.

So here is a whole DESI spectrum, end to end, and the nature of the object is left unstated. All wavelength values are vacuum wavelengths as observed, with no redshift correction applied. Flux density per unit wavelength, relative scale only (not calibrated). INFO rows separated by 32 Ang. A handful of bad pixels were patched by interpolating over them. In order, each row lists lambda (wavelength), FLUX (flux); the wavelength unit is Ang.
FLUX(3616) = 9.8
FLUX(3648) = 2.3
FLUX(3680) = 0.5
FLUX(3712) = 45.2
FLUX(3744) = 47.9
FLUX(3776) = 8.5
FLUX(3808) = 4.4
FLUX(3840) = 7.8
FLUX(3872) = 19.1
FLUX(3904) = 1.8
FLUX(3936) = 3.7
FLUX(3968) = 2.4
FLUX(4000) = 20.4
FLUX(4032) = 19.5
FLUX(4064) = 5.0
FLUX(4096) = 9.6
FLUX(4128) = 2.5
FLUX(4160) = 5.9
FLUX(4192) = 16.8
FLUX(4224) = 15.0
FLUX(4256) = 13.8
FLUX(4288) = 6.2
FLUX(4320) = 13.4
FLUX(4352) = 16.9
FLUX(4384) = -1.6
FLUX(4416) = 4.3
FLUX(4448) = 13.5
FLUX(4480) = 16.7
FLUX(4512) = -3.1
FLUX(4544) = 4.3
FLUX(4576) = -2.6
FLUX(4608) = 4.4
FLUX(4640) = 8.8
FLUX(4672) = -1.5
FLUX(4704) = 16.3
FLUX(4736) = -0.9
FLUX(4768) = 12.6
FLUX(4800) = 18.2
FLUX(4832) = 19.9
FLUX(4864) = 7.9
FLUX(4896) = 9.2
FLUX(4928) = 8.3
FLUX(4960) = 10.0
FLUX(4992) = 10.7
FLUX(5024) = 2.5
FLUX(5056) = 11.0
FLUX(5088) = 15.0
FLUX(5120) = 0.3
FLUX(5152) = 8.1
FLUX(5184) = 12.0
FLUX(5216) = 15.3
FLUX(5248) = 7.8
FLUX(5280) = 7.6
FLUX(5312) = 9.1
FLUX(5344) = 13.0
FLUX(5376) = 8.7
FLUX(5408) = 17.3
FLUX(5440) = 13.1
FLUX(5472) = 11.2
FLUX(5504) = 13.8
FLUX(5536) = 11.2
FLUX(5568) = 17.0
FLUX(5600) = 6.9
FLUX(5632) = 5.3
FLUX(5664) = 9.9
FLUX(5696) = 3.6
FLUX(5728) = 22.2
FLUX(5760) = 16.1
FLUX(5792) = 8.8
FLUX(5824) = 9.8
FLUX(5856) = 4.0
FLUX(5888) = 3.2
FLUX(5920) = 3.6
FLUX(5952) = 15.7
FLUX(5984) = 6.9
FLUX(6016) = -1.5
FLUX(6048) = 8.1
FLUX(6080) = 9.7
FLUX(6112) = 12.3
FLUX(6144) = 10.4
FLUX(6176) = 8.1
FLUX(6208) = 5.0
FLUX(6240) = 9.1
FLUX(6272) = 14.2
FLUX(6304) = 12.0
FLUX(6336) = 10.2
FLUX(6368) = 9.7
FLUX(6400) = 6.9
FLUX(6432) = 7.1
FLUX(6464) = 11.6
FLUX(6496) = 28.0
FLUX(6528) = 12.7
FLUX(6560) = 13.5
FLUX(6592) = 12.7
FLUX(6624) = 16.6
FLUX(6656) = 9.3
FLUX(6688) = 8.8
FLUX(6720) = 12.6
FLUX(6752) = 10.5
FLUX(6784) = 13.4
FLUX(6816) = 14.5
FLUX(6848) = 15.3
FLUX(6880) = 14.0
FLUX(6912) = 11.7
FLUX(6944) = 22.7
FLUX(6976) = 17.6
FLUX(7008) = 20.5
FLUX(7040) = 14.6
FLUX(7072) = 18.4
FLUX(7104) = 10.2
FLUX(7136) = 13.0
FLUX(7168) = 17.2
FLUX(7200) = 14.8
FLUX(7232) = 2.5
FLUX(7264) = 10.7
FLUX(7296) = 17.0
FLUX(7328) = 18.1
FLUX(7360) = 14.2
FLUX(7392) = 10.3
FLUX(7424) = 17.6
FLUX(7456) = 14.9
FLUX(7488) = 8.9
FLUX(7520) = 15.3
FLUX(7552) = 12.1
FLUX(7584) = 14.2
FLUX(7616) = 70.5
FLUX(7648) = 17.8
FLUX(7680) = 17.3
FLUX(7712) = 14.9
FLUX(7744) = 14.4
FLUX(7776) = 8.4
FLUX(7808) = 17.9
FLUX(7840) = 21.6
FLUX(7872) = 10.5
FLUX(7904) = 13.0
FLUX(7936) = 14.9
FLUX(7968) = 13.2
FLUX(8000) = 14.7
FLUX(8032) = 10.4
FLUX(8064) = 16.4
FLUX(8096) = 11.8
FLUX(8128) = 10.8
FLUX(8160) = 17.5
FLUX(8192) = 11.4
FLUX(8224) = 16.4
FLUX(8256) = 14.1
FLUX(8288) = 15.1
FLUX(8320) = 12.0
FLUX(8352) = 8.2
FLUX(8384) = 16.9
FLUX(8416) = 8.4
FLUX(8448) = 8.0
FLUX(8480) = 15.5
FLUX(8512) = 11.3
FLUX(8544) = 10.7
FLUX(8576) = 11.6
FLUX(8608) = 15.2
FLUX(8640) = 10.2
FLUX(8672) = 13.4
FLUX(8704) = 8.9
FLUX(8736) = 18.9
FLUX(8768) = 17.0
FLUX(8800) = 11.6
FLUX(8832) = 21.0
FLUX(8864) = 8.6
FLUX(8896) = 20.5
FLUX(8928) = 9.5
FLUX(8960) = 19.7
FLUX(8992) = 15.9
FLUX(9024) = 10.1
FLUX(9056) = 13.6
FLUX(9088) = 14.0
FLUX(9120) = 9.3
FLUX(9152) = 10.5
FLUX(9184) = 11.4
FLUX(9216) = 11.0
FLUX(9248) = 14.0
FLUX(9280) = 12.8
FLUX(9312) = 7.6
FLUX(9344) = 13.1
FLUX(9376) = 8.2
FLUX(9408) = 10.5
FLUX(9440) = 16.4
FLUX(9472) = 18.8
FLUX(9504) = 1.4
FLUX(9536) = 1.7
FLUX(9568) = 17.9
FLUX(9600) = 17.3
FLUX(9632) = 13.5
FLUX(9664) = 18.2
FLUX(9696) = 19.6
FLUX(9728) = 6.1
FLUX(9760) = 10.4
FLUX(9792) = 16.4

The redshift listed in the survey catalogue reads 0.74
